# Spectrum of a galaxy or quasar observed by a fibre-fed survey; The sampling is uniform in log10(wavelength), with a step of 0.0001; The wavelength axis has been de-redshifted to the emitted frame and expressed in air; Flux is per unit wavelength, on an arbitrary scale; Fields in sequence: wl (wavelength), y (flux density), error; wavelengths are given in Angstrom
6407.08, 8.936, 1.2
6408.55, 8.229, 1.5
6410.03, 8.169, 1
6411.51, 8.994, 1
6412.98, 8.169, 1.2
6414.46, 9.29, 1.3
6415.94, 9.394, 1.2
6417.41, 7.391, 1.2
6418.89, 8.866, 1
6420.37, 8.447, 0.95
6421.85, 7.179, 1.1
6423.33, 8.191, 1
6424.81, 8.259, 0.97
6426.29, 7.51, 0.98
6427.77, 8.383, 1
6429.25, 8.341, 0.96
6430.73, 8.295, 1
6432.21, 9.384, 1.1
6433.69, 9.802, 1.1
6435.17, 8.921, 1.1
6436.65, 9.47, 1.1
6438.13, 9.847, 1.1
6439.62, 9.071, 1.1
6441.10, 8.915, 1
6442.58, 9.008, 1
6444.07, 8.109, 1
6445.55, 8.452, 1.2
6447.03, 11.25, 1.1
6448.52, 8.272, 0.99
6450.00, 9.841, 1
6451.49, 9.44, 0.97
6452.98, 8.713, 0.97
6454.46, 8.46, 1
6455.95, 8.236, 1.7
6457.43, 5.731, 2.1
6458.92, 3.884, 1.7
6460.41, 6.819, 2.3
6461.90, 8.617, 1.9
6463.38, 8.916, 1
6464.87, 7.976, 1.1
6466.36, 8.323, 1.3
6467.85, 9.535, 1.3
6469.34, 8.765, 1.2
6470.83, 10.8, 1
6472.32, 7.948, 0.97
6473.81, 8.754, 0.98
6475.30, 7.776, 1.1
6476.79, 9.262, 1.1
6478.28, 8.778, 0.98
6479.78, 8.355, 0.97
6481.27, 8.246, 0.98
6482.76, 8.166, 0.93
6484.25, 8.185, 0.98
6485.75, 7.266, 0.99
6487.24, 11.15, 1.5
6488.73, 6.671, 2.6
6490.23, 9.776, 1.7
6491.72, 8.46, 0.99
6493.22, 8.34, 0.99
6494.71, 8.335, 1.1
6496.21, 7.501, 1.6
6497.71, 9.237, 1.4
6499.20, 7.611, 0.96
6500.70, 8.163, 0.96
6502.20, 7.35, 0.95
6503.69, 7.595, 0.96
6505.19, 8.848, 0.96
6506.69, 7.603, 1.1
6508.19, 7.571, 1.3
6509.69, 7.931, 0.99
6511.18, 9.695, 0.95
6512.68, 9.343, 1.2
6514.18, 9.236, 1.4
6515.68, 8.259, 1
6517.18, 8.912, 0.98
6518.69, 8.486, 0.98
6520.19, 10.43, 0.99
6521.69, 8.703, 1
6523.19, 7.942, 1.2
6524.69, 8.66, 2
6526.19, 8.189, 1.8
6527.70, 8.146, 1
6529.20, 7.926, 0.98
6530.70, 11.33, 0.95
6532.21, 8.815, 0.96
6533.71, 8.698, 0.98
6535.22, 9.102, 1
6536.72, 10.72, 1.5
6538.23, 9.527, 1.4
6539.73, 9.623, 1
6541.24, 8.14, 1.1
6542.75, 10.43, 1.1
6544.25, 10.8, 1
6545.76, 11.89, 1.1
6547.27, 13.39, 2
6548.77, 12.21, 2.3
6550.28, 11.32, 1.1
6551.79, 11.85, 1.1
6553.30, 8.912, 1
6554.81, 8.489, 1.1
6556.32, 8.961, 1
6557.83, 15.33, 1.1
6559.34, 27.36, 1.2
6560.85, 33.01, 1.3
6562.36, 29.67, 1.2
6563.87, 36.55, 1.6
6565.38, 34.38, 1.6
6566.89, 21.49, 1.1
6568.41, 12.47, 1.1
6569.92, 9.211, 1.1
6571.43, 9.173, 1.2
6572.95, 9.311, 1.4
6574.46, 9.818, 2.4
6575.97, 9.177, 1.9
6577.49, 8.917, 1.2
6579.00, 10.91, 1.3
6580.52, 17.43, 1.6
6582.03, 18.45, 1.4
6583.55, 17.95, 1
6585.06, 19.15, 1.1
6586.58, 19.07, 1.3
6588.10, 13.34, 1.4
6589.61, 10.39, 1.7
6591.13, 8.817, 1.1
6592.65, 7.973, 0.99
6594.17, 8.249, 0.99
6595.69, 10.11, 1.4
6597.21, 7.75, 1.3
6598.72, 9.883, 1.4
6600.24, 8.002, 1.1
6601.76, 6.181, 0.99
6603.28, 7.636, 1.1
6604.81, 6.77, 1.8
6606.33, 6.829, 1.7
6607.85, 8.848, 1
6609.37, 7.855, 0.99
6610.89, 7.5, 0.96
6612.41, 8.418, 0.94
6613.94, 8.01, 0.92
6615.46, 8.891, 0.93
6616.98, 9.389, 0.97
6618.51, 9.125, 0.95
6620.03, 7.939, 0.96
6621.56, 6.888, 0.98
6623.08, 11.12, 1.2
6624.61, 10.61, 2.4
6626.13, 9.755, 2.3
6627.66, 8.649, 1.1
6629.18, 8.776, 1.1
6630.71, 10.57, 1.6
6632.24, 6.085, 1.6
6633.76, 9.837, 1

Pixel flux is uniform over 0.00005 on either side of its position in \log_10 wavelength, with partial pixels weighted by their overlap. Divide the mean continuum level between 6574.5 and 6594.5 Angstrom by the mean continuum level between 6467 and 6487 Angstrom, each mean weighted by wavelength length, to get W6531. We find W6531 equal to 1.51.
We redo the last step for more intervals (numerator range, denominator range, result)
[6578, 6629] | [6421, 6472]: 1.20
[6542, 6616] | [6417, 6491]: 1.53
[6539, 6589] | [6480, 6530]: 1.83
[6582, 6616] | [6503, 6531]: 1.17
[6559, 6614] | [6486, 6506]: 1.63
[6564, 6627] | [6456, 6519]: 1.36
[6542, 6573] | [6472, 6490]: 1.98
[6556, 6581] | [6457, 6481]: 2.20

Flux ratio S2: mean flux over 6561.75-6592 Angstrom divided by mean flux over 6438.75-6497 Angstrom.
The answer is 1.9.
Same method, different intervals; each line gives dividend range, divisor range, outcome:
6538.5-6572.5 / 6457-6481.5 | 1.95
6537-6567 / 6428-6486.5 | 1.92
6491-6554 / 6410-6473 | 1.07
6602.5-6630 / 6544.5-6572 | 0.49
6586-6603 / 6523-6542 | 1.09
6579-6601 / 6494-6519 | 1.51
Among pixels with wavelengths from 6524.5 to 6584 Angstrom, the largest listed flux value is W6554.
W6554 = 36.55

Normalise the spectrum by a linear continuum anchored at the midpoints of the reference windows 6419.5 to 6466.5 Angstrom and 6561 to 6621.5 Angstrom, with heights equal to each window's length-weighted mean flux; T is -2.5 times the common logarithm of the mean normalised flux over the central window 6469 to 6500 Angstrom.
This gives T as 0.122 mag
